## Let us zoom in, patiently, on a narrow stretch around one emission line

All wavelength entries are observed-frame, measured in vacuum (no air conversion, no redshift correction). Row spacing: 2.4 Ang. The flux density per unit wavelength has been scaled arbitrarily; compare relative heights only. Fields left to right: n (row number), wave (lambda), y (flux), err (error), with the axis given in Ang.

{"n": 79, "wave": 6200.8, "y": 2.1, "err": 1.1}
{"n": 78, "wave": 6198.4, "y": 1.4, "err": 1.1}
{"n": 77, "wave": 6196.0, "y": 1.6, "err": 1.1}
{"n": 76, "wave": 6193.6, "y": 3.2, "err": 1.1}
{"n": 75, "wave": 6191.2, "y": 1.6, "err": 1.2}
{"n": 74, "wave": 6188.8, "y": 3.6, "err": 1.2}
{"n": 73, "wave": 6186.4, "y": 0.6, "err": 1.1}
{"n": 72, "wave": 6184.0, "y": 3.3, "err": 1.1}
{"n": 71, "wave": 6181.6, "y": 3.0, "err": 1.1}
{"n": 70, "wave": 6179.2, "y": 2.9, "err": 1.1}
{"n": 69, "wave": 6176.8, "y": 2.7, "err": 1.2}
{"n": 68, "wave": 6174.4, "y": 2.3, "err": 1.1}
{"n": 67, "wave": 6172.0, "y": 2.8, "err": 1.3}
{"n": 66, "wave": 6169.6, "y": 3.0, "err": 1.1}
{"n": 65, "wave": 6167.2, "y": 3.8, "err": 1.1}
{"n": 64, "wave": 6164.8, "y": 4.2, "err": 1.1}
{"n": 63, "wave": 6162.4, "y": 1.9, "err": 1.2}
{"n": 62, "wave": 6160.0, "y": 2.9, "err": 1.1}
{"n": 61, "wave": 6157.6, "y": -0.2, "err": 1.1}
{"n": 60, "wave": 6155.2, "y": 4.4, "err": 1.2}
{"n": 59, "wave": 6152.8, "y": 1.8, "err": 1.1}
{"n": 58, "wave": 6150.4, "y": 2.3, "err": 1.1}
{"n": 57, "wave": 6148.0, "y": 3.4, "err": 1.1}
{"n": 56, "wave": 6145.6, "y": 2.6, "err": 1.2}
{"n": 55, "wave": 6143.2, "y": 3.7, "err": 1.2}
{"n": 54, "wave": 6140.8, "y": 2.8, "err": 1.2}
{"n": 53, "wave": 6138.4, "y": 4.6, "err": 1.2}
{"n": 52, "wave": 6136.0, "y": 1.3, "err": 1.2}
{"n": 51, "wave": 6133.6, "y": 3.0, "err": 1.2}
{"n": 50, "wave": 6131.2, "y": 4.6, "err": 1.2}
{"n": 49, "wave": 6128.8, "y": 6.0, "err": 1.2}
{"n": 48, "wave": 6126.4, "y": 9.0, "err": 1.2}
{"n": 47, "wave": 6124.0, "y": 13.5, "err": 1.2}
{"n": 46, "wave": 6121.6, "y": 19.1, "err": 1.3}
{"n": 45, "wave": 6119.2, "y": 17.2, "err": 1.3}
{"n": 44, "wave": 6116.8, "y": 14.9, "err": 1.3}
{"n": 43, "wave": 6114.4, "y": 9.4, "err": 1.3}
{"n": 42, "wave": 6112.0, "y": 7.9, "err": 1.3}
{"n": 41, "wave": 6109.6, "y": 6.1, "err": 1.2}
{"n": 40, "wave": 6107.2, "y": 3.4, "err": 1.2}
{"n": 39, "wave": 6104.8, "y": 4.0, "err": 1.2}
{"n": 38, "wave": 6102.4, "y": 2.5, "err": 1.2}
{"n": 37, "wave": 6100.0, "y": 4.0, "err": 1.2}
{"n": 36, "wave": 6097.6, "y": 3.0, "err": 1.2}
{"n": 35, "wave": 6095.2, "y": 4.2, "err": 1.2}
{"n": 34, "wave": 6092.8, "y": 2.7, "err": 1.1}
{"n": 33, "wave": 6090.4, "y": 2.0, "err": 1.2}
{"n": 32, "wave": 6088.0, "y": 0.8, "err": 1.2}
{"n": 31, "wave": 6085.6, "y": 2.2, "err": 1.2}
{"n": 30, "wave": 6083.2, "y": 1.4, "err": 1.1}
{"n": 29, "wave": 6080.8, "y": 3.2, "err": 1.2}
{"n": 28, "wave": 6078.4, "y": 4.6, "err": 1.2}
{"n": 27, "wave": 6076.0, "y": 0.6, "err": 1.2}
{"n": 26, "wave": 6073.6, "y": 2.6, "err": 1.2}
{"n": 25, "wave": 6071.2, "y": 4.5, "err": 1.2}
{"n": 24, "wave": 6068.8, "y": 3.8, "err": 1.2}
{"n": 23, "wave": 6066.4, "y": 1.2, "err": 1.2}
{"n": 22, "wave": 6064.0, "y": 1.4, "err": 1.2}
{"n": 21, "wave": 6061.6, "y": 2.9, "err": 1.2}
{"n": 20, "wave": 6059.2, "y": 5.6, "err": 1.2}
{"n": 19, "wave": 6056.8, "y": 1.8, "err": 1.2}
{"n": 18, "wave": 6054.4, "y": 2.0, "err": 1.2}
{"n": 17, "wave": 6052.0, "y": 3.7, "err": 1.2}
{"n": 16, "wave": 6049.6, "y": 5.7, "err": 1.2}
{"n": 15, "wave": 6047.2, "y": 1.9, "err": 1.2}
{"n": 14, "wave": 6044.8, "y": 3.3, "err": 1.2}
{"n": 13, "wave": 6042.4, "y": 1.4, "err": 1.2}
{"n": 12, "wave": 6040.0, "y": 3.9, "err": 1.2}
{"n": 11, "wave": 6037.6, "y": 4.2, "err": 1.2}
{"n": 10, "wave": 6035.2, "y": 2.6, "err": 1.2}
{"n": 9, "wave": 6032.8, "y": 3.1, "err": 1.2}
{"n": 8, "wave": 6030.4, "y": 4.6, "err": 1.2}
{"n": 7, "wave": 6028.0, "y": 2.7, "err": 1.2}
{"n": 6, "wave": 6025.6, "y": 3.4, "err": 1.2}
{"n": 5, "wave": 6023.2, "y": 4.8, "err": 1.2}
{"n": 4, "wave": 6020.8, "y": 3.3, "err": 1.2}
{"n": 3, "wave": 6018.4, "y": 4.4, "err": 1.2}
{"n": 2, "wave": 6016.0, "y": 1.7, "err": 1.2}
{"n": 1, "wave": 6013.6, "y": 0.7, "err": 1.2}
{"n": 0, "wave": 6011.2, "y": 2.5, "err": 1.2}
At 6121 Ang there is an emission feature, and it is [O II] 3727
